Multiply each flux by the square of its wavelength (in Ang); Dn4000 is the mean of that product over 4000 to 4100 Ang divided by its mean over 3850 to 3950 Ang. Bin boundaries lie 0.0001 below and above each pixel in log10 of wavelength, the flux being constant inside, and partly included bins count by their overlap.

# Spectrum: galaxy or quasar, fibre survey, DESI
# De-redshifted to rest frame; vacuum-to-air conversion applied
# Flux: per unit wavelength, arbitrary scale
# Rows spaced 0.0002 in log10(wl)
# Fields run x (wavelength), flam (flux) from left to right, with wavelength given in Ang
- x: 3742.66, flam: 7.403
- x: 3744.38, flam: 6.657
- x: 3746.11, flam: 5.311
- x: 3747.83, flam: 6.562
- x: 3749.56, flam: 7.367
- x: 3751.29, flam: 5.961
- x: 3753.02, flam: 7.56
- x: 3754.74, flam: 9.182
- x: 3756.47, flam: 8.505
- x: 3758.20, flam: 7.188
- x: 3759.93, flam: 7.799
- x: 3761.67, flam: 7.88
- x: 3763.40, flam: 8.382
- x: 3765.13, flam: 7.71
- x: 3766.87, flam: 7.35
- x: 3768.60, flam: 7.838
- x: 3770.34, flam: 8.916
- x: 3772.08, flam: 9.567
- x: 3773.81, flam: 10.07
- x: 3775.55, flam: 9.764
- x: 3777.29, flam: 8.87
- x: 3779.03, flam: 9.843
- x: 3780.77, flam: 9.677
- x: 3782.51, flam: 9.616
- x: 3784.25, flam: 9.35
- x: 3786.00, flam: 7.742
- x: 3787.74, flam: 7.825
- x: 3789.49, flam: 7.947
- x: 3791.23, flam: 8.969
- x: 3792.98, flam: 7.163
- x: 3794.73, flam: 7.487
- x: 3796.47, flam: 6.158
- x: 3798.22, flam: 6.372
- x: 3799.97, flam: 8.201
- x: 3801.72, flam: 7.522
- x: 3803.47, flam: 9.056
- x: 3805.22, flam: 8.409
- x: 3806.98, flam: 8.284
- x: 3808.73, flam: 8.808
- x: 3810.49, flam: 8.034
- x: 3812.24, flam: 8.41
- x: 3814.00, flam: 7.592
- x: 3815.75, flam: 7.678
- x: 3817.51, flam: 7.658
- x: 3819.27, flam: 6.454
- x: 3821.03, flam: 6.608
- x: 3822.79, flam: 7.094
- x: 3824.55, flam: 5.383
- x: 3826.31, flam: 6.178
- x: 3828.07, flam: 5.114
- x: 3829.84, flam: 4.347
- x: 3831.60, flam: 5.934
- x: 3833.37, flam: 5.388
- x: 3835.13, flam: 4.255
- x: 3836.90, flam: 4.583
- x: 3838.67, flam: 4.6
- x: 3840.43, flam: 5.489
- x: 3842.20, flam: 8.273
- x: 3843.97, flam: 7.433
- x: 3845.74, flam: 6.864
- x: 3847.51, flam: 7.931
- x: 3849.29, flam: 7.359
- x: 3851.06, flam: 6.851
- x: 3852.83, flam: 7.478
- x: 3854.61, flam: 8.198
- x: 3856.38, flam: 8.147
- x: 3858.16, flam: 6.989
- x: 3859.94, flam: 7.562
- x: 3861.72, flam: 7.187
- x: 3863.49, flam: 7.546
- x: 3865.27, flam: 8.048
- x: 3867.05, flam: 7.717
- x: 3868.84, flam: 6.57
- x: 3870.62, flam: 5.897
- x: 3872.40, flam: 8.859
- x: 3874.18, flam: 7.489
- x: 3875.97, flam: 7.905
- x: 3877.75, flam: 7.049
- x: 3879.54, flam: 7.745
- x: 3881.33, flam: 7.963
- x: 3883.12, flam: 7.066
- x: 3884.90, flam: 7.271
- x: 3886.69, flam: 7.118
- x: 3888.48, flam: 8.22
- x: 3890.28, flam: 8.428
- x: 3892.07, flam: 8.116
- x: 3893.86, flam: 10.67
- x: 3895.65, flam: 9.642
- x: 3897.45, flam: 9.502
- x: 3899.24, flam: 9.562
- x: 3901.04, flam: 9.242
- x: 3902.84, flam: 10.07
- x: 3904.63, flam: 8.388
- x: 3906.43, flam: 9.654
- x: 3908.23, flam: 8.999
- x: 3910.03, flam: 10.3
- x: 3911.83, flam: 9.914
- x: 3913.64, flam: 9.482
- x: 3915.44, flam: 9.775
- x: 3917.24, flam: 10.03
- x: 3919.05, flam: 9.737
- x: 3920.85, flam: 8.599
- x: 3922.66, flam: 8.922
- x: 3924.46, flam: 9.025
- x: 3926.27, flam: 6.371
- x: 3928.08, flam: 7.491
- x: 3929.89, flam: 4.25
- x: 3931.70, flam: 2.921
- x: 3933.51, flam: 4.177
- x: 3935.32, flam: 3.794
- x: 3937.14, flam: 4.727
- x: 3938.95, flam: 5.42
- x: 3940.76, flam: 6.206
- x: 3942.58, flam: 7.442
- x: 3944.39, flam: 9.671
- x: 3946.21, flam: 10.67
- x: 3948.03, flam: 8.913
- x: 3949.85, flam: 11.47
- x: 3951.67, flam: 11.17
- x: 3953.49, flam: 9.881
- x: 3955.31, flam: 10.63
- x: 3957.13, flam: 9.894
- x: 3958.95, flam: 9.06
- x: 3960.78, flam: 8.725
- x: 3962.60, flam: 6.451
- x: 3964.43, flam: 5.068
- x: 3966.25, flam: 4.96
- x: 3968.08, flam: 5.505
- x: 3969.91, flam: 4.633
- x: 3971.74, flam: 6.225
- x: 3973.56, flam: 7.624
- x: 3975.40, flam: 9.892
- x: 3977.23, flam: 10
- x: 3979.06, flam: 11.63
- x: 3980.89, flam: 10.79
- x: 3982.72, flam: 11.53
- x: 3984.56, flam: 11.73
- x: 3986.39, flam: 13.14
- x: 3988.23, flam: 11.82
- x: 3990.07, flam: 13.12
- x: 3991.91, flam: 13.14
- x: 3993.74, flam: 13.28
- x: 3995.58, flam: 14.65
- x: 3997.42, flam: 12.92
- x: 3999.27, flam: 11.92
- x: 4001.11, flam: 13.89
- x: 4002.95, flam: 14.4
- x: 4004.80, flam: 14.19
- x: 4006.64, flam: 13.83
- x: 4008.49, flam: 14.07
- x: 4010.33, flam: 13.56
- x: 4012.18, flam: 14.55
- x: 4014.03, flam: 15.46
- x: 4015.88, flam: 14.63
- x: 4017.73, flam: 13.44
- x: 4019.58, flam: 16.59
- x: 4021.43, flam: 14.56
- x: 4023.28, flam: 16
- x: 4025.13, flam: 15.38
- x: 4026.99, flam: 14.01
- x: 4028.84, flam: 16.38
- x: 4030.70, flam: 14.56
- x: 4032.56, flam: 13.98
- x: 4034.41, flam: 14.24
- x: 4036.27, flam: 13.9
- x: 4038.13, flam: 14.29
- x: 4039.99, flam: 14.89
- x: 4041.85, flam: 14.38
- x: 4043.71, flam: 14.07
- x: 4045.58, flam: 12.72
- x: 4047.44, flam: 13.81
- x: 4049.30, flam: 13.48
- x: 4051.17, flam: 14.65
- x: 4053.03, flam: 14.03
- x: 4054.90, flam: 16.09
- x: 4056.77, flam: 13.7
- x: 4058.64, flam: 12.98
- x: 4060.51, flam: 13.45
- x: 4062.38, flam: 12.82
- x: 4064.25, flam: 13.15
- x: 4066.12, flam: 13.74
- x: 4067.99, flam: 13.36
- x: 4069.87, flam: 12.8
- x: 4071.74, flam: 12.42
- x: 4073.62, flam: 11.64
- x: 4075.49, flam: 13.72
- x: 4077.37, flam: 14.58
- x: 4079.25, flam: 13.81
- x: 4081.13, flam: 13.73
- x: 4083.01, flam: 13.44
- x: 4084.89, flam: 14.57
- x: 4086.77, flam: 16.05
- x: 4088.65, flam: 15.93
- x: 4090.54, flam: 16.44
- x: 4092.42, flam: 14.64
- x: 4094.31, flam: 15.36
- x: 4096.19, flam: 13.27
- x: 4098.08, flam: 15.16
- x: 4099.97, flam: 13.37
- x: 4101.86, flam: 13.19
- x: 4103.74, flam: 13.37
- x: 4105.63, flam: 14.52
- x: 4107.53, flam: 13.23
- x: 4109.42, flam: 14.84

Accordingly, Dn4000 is 1.9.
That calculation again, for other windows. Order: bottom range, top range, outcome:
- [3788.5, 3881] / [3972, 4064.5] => 2.08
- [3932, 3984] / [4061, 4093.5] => 1.84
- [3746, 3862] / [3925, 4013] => 1.40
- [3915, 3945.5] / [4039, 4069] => 2.12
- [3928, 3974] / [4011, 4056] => 2.11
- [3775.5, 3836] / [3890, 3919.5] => 1.34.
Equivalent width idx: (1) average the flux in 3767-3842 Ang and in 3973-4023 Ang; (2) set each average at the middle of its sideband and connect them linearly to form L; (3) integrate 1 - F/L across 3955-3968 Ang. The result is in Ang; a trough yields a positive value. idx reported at 4.8 Ang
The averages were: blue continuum 7.48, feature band 7.55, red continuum 13.1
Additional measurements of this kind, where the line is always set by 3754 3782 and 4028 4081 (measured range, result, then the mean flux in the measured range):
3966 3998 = 5.4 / 10.5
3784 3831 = 10.0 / 7.36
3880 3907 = 5.5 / 8.7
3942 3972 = 9.3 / 8.31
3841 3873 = 8.7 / 7.46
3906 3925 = 3.1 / 9.5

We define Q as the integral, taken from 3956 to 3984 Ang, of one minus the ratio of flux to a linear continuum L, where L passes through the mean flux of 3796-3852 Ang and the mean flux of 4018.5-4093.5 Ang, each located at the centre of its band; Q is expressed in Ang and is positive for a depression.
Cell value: 8.1 Ang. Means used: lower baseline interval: 6.83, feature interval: 8.2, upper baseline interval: 14.2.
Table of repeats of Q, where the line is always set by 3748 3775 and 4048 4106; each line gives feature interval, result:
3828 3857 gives 9.7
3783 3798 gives 1.4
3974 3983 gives 1.2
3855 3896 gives 9.8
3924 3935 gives 5.6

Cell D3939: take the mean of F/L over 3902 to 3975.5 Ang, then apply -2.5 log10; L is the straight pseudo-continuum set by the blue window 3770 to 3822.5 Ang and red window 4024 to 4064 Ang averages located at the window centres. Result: 0.413 mag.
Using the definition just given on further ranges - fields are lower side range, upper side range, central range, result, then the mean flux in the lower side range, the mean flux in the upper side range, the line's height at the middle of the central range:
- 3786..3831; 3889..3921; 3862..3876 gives 0.160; 7.31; 9.46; 8.65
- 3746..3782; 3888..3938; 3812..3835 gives 0.286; 8.24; 8.21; 8.23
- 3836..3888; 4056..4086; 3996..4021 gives -0.219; 7.22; 13.4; 11.5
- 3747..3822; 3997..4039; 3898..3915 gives 0.194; 8.08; 14.4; 11.4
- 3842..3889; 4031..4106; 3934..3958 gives 0.206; 7.49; 14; 10.1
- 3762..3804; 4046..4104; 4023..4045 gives -0.112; 8.38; 14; 13.2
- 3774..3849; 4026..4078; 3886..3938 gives 0.218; 7.36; 13.8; 10.1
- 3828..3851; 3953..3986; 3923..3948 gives 0.225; 6.03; 8.63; 7.95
